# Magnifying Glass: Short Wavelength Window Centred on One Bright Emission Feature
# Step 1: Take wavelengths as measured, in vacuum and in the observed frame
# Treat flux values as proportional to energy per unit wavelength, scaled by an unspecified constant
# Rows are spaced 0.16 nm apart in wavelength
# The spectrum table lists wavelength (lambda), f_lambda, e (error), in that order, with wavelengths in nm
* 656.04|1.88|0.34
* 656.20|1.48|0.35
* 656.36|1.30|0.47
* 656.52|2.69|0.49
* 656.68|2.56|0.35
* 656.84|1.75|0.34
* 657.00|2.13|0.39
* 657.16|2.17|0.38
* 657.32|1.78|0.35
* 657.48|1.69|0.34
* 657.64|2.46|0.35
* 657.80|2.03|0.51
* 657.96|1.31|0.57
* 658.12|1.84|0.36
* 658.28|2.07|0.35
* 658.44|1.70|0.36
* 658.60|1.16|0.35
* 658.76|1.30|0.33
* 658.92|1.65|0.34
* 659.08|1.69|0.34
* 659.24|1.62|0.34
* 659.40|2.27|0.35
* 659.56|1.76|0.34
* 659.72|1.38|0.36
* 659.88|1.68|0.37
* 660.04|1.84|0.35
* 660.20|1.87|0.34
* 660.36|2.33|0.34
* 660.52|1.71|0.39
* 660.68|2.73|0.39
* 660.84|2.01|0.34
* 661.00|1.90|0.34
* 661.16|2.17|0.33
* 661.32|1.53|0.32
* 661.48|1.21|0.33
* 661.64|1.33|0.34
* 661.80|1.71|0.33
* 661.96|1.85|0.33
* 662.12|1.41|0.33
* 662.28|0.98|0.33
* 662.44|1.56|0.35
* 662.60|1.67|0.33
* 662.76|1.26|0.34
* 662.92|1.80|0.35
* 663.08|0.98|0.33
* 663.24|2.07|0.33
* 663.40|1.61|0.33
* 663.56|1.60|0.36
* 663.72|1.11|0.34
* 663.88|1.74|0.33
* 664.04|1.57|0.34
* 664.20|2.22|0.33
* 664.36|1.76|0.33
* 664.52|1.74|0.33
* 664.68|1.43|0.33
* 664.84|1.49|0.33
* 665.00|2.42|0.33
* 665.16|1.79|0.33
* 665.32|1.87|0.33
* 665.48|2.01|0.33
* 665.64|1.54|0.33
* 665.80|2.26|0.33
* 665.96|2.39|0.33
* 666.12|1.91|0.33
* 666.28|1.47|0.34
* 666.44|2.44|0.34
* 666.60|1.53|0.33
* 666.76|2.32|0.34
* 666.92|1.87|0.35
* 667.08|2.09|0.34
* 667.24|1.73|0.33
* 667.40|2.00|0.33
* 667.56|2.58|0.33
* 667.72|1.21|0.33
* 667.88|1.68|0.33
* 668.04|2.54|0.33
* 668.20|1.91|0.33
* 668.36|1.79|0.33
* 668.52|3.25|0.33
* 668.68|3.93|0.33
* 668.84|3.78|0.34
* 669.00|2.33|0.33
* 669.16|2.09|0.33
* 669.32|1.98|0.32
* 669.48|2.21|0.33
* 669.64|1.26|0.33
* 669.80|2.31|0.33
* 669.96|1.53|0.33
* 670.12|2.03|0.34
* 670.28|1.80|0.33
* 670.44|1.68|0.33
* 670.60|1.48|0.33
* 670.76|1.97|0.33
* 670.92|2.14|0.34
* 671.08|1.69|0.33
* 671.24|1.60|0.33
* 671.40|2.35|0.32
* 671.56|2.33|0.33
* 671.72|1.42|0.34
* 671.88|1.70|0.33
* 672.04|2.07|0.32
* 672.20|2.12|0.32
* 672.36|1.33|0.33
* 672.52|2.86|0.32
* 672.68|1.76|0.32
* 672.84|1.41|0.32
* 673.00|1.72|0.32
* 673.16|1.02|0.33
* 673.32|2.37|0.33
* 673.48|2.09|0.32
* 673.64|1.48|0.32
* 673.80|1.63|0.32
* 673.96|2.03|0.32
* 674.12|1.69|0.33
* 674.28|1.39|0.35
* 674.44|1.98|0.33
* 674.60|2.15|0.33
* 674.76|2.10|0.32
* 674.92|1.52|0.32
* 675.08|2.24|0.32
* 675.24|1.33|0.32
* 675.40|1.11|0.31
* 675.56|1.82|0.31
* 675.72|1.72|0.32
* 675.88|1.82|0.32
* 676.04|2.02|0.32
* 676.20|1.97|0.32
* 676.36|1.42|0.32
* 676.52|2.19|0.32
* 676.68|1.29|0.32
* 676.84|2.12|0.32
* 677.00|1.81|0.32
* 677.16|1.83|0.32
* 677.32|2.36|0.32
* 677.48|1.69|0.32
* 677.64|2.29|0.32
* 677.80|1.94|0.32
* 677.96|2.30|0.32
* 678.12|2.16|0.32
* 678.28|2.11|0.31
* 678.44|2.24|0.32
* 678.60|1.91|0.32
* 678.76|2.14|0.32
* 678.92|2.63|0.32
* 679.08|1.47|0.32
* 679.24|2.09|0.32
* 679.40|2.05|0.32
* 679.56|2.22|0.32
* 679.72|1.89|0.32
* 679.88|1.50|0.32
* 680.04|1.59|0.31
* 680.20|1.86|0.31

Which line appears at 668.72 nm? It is H-gamma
